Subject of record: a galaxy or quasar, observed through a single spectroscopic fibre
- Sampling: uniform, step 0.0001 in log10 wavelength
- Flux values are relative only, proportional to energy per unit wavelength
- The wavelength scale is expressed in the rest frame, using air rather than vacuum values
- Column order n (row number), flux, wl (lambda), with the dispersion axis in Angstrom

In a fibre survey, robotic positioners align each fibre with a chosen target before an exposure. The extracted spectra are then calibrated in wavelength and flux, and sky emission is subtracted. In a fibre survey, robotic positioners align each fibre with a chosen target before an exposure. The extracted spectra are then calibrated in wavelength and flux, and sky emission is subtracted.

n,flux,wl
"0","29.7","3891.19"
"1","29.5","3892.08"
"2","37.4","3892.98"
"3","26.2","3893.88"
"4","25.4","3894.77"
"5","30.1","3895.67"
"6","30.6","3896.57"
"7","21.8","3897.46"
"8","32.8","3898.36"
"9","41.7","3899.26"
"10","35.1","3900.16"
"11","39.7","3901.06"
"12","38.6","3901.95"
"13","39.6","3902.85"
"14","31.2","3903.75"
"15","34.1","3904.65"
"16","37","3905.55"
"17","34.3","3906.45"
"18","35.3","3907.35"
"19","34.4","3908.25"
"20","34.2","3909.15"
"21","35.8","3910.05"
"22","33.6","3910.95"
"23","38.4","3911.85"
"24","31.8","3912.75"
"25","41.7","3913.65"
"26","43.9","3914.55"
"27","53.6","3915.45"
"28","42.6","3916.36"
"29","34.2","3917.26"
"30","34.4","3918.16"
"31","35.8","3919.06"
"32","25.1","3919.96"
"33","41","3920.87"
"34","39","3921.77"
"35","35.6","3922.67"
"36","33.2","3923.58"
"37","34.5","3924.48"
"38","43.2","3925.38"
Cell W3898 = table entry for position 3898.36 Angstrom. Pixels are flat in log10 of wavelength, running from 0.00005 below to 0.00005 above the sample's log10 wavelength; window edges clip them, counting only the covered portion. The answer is 32.8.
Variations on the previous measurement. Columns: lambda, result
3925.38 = 43.2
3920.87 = 41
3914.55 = 43.9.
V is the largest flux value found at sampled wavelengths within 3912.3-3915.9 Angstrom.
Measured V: 53.6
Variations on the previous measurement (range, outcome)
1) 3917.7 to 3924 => 41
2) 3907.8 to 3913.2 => 38.4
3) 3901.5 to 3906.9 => 39.6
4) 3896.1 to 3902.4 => 41.7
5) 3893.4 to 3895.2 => 26.2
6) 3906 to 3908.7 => 35.3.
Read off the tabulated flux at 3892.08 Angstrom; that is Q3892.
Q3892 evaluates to 29.5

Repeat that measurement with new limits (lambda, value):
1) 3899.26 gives 41.7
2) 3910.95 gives 33.6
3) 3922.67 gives 35.6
